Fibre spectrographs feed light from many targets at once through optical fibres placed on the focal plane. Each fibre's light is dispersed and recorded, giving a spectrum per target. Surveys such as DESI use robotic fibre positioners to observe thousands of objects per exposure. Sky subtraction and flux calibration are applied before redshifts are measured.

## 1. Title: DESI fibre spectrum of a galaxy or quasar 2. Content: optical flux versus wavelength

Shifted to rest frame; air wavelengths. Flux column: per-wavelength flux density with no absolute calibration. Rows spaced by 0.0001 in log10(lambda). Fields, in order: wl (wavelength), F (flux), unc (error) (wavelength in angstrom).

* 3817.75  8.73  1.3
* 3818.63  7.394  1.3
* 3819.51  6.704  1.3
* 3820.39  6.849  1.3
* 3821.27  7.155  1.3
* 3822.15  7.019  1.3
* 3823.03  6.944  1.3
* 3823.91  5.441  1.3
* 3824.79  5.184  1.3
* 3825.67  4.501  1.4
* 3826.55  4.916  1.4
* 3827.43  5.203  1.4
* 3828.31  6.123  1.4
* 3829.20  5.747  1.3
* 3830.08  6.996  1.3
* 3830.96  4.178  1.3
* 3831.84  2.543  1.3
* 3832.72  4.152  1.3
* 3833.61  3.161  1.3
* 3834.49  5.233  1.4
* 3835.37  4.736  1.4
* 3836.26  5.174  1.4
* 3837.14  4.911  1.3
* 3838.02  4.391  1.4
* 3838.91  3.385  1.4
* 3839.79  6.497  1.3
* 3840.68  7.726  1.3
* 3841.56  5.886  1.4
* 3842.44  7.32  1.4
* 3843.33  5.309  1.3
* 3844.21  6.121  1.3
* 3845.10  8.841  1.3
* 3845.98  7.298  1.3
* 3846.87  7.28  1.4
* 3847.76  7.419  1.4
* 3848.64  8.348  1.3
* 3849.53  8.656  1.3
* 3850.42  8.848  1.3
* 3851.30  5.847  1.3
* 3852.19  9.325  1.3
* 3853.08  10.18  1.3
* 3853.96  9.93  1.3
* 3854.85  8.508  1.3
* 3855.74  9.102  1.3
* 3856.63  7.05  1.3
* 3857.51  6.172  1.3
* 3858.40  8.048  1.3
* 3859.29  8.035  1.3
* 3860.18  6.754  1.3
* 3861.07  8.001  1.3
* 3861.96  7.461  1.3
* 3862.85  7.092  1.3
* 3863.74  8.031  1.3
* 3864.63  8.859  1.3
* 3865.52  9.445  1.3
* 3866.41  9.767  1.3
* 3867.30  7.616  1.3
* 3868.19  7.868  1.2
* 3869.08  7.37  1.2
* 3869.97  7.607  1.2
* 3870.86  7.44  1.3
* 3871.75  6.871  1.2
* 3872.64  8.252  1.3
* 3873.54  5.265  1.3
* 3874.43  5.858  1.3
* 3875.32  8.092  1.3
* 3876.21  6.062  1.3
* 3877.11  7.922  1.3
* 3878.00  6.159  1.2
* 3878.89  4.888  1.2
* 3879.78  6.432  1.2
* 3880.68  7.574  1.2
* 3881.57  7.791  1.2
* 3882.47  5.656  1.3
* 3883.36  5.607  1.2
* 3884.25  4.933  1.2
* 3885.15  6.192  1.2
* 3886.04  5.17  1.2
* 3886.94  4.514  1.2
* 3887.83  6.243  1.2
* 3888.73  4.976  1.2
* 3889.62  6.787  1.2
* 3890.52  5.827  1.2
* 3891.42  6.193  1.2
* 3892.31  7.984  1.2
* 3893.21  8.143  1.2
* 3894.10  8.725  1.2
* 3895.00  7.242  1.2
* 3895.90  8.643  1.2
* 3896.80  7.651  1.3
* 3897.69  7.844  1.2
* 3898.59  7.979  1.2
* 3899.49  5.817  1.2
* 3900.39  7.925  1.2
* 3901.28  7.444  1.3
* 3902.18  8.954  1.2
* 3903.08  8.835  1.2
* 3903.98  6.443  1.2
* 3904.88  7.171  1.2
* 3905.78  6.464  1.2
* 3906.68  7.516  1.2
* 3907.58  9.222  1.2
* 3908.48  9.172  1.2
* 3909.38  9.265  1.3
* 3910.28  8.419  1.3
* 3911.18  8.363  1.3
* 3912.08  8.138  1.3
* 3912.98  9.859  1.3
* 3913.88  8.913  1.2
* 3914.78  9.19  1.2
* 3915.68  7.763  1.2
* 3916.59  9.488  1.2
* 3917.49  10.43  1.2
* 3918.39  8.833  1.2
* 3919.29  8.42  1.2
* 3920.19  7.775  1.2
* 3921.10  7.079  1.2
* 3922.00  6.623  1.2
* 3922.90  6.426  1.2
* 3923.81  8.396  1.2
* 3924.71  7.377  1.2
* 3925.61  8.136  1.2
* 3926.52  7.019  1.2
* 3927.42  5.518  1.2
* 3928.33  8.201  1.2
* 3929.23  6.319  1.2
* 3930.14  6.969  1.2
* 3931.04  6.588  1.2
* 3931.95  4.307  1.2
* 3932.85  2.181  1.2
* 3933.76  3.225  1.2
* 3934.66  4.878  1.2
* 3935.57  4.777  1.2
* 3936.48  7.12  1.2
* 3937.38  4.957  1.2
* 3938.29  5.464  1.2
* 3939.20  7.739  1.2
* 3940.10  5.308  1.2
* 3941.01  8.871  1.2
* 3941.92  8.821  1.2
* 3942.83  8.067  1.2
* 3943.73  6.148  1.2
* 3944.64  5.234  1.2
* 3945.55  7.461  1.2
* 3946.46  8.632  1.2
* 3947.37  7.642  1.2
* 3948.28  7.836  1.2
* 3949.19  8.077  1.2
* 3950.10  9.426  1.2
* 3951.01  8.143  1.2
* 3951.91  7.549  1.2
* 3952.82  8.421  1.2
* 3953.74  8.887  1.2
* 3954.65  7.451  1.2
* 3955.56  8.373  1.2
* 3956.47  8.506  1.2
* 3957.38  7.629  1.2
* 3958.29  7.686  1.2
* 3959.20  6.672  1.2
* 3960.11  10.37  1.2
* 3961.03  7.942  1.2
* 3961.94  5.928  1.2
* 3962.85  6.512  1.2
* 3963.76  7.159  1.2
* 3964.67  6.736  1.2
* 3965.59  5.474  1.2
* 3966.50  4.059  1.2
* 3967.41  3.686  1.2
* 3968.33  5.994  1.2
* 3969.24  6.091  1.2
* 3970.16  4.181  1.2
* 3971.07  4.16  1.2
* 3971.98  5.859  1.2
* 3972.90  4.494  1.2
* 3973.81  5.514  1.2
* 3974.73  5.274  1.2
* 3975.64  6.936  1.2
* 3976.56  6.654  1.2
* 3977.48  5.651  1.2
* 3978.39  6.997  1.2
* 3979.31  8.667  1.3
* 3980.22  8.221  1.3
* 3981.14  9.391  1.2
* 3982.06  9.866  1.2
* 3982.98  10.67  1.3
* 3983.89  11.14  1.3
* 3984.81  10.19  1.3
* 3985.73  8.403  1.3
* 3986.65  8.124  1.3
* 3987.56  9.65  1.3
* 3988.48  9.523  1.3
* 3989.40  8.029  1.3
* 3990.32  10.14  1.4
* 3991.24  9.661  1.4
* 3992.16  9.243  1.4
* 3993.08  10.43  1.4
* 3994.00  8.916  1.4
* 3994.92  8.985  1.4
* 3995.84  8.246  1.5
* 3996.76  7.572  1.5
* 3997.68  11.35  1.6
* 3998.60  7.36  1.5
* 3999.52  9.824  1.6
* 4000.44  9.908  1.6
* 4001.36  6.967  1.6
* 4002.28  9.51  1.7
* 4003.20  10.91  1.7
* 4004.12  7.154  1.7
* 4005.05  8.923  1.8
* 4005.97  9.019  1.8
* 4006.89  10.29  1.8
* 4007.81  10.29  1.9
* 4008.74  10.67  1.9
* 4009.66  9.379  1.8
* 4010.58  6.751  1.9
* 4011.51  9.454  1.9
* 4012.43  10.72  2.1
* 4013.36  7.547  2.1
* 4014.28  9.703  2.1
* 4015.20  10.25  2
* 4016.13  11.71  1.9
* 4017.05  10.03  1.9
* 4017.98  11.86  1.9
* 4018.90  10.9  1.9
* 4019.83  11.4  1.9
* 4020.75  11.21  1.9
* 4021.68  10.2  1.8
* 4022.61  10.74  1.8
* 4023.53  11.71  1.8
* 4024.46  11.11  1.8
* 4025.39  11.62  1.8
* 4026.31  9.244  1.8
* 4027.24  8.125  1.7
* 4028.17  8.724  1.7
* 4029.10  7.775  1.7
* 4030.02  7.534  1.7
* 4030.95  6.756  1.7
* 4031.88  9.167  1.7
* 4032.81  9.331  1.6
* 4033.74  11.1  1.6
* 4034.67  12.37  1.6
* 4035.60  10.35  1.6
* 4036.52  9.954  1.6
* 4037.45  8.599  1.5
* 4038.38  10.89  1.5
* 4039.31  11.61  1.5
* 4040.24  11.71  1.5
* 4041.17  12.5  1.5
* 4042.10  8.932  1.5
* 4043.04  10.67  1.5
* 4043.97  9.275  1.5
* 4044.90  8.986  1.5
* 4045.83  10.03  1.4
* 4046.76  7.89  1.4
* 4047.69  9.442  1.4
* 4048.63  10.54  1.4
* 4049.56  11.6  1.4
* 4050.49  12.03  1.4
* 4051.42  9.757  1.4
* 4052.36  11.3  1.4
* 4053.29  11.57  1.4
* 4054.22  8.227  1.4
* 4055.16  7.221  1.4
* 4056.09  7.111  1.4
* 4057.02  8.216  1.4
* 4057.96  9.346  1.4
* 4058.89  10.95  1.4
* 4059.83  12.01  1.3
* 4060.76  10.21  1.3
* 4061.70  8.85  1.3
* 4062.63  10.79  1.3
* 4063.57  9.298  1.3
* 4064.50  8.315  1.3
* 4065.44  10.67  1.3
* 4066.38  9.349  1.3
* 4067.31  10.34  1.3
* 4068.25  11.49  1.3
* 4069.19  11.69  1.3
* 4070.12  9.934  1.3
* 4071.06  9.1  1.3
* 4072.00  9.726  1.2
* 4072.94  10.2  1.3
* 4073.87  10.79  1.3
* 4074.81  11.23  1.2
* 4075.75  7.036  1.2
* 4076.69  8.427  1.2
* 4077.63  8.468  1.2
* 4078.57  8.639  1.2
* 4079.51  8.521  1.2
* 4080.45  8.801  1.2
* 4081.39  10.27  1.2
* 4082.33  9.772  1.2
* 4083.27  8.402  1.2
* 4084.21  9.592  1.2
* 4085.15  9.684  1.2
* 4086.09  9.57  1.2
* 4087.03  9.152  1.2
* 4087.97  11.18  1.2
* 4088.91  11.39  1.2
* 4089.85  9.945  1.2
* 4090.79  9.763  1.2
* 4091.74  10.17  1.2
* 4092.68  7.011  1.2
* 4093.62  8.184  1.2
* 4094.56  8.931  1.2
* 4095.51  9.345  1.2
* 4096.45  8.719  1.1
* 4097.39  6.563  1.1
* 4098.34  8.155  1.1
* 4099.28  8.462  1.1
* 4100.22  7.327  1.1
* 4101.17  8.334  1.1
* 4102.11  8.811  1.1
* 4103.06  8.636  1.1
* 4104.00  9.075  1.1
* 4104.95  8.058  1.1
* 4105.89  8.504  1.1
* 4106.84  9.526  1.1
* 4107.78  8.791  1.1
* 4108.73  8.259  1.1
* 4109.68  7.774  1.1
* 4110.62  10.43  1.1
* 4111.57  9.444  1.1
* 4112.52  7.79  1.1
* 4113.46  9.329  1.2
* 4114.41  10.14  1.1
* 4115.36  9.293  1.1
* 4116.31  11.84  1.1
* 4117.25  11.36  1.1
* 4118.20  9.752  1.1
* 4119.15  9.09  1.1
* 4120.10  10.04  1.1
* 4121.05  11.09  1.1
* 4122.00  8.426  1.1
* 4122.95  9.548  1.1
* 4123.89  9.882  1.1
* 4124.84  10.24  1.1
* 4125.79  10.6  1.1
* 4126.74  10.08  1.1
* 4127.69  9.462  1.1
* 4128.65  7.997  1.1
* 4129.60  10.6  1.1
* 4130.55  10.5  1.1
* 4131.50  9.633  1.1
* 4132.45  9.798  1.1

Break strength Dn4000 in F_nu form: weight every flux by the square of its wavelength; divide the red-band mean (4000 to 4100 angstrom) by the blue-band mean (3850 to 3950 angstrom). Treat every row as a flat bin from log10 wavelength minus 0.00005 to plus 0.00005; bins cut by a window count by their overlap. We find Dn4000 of 1.42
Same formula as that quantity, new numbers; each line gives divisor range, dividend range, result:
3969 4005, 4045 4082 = 1.23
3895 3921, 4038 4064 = 1.31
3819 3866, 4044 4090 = 1.63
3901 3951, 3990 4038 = 1.36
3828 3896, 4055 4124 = 1.54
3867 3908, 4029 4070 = 1.54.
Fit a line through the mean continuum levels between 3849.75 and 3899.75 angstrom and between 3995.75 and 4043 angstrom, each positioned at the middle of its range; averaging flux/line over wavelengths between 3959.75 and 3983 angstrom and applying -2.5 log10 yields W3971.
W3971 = 0.34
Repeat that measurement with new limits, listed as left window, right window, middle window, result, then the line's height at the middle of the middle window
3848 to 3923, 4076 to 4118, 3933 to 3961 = 0.11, 8.04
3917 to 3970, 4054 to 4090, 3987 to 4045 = -0.15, 8.45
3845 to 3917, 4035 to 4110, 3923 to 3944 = 0.26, 8.1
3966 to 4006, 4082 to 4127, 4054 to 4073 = -0.10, 8.83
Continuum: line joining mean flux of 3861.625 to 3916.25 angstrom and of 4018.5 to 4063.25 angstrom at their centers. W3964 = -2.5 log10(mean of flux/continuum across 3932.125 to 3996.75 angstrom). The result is 0.186 mag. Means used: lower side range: 7.4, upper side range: 9.99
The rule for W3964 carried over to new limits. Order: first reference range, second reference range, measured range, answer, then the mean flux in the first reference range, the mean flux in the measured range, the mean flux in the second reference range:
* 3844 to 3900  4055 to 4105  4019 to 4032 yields -0.11 mag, 7.33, 9.71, 9.3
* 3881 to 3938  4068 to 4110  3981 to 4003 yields -0.16 mag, 7.14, 9.31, 9.13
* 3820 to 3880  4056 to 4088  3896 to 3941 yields 0.05 mag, 6.78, 7.33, 9.64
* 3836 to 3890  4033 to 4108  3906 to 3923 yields -0.11 mag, 7.06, 8.49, 9.59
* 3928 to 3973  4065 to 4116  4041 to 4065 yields -0.15 mag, 6.66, 9.78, 9.23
